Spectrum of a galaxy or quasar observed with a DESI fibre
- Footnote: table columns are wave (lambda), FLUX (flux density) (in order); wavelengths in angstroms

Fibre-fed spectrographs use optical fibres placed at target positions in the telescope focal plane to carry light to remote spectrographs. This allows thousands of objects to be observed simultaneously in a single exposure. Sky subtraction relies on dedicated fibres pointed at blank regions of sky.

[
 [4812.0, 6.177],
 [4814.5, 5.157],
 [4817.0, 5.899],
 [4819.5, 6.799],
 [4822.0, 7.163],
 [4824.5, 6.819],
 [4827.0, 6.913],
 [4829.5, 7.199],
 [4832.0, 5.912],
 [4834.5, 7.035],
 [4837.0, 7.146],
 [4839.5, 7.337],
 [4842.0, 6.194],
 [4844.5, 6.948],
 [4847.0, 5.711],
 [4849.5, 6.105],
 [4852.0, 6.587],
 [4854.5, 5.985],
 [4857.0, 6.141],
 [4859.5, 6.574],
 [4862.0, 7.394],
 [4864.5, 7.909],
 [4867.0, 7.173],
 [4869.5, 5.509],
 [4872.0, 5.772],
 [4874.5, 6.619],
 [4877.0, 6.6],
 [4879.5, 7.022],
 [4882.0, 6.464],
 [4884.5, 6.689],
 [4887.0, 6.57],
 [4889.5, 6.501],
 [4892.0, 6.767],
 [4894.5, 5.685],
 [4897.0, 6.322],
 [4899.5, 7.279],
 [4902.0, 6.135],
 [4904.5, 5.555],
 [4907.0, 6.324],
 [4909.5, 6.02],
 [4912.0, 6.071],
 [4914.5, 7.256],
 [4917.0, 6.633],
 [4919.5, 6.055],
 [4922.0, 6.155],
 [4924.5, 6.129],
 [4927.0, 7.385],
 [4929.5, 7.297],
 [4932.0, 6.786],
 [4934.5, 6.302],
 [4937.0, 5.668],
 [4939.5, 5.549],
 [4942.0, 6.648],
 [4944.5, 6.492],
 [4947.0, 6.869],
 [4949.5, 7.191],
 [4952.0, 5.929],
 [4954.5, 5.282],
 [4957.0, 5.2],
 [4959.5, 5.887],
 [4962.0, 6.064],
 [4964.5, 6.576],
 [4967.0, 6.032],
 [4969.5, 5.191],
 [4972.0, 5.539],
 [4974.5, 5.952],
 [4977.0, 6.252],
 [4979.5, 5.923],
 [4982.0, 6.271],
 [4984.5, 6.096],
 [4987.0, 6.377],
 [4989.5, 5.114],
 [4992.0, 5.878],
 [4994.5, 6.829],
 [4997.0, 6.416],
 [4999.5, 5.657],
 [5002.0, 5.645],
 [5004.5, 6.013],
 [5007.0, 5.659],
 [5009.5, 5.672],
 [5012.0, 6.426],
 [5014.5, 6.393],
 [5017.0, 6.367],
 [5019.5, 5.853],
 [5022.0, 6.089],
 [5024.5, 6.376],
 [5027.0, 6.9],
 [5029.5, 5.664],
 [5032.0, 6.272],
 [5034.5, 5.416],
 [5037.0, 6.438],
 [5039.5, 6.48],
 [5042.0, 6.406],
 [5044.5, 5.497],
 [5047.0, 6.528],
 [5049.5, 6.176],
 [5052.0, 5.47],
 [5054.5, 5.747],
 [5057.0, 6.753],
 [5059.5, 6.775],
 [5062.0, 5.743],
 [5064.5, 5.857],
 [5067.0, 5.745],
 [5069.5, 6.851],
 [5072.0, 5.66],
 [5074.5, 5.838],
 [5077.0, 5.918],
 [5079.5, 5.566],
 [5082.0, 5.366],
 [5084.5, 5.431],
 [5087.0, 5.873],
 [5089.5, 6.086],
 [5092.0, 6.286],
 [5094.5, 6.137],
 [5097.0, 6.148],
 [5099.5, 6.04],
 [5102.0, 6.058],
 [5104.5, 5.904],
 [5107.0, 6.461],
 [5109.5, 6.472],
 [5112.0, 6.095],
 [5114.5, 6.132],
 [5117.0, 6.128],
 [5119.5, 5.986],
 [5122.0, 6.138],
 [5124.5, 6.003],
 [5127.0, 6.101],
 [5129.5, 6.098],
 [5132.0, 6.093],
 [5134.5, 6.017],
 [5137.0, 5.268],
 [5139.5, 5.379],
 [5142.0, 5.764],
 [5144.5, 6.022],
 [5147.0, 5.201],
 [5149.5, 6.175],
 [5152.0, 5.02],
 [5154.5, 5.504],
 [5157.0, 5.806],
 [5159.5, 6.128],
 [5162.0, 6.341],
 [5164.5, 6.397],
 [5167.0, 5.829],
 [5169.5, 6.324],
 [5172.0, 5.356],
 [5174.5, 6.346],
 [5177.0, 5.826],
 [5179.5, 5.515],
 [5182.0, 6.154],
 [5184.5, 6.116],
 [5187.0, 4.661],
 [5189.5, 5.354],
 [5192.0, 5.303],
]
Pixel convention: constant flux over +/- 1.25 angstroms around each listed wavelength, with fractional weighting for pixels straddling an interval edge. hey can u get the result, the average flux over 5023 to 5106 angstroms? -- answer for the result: 6.04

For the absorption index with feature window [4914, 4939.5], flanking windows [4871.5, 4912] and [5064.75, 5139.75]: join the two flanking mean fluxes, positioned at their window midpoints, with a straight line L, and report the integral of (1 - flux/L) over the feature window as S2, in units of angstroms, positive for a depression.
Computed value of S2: -0.7 angstroms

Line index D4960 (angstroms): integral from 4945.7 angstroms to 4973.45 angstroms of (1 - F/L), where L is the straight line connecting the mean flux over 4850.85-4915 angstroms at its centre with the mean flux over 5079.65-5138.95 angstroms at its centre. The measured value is 1.5 angstroms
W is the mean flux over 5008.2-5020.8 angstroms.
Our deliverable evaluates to 6.14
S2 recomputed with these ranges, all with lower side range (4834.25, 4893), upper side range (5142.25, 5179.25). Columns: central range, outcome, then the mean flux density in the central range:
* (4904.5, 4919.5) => 0.31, 6.35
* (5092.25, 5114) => -0.58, 6.17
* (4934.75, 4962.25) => 1.36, 6.08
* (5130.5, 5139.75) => 0.30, 5.73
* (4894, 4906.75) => 0.55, 6.24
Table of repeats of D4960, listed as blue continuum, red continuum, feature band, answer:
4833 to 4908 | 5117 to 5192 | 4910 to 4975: 1.2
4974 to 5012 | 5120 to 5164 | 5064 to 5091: 0.3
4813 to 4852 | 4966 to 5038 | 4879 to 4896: -0.3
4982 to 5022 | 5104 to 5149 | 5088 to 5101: -0.3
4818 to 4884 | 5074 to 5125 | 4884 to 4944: 0.8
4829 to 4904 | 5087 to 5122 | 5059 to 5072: 0.2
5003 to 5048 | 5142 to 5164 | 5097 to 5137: -1.4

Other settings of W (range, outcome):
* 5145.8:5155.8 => 5.48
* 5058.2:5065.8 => 6.13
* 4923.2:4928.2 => 6.74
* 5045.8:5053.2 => 6.06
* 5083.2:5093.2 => 5.91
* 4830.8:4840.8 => 6.86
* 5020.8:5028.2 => 6.45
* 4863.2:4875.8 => 6.6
